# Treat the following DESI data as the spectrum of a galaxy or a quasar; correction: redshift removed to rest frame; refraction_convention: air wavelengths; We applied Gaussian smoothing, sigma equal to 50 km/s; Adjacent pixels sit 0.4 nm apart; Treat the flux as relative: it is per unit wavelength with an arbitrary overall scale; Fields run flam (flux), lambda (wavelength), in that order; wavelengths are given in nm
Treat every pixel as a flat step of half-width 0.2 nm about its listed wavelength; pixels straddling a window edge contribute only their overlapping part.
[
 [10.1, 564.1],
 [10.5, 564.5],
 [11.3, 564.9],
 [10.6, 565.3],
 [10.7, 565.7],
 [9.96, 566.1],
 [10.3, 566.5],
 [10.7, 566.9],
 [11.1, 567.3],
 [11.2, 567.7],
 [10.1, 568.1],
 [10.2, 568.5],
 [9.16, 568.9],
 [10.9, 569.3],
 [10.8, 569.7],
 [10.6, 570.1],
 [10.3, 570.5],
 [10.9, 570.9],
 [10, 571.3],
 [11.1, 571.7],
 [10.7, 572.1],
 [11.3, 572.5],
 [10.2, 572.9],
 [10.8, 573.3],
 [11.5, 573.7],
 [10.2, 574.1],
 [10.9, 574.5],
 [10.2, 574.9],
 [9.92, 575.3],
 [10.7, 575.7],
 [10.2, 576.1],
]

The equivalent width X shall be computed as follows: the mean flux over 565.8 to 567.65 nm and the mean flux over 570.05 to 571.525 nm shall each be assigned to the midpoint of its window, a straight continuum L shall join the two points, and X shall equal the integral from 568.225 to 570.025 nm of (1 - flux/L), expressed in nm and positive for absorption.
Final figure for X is 0.04 nm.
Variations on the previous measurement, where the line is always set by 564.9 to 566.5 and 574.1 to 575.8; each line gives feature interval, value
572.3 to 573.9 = -0.08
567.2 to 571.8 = -0.02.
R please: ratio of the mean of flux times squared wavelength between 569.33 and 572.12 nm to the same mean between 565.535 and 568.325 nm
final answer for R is 1.0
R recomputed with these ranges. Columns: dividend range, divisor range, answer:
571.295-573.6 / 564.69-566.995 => 1.04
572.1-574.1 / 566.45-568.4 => 1.04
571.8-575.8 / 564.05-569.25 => 1.04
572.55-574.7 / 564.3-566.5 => 1.05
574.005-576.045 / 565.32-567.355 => 1.02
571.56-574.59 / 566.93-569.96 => 1.05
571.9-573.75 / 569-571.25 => 1.03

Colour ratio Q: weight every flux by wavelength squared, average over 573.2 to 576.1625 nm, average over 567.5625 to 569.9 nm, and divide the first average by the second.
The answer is 1.0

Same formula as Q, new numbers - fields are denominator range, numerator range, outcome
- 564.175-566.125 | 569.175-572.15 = 1.02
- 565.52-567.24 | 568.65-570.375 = 1.00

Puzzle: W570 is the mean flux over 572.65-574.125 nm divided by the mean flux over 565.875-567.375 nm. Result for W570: 1.03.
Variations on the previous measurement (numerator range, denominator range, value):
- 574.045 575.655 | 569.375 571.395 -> 0.98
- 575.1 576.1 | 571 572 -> 0.97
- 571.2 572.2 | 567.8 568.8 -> 1.05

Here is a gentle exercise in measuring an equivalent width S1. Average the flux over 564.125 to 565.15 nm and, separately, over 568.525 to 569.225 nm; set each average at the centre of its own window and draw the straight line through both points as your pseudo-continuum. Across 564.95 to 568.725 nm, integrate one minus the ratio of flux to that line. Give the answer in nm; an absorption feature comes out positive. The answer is -0.13 nm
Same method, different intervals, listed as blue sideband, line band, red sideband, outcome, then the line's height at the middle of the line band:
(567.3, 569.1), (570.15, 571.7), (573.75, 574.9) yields -0.01 nm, 10.4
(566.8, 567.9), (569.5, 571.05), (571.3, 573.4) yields 0.03 nm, 10.9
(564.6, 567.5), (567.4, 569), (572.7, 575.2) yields 0.05 nm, 10.6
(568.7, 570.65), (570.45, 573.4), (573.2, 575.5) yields -0.06 nm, 10.5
